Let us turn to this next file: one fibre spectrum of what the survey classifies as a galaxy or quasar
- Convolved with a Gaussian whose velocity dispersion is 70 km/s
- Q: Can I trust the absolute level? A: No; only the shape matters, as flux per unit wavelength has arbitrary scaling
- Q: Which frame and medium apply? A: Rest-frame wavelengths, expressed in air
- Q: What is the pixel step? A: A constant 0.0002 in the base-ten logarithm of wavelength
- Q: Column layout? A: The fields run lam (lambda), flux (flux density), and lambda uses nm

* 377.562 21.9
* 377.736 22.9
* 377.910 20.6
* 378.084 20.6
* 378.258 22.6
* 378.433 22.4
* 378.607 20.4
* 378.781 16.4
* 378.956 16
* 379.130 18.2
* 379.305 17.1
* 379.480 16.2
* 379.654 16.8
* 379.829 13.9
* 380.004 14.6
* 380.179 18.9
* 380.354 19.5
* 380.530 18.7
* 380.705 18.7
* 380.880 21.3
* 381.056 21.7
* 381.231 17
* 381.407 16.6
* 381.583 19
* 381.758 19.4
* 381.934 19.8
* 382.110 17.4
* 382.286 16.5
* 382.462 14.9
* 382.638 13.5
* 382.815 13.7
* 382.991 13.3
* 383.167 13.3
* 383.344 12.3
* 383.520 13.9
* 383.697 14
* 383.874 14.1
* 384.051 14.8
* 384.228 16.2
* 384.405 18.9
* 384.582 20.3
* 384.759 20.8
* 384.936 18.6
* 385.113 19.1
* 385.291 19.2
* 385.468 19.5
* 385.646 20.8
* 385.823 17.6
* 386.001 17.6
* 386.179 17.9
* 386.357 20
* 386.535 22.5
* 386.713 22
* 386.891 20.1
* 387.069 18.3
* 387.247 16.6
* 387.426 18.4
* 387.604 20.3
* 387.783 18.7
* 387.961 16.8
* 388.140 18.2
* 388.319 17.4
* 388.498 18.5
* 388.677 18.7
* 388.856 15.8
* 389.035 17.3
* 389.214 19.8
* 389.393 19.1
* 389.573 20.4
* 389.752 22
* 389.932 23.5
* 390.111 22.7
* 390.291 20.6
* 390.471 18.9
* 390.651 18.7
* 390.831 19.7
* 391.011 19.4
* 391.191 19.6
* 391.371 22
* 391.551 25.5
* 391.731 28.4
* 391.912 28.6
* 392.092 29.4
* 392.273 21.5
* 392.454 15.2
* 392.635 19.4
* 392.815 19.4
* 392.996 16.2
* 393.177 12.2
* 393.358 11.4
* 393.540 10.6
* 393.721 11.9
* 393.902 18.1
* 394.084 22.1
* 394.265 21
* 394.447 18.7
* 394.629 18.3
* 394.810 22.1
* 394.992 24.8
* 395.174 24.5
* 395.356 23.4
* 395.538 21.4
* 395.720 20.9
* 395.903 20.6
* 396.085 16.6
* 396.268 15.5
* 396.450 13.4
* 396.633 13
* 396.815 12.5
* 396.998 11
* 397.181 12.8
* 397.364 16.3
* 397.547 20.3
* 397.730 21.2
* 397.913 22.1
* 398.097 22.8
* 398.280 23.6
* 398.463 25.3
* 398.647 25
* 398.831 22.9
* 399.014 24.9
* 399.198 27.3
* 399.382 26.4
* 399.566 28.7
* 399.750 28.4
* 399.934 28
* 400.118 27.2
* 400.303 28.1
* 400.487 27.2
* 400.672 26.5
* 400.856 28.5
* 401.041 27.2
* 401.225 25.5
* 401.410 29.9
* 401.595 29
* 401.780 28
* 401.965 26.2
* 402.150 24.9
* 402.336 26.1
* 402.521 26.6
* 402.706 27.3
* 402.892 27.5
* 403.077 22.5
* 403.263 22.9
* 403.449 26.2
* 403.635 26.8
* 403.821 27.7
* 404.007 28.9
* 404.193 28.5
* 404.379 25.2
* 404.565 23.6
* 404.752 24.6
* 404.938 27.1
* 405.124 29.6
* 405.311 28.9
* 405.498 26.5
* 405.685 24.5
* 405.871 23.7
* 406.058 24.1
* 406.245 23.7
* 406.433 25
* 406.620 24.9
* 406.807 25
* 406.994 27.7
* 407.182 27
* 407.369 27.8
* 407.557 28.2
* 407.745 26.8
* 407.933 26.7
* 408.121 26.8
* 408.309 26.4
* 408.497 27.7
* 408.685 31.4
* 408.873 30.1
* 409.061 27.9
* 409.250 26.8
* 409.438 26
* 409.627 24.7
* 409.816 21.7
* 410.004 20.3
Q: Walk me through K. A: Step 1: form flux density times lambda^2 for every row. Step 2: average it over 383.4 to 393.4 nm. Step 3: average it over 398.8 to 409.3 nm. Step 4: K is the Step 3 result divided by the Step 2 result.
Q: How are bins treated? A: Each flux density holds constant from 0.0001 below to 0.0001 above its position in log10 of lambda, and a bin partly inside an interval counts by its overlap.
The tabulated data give 1.5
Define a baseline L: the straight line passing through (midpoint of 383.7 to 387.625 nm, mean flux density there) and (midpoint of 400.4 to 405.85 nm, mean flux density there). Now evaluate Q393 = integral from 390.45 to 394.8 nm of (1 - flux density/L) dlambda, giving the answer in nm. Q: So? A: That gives 0.46 nm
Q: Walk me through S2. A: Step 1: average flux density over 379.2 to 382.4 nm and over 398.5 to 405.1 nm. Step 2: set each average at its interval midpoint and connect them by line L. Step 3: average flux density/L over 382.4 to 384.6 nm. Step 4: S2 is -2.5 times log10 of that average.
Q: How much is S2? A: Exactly 0.284 mag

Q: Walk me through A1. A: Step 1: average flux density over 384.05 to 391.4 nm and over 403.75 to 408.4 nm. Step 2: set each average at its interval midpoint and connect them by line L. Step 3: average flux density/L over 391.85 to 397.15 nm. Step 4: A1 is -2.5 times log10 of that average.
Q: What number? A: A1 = 0.19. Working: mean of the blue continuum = 19.3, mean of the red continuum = 26.3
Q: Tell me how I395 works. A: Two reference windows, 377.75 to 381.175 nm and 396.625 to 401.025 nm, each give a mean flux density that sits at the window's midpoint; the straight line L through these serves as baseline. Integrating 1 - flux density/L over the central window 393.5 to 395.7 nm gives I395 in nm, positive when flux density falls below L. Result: 0.22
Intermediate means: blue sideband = 18.7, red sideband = 23.2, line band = 20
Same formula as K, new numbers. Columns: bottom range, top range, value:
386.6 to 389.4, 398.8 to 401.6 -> 1.57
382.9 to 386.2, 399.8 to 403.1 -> 1.74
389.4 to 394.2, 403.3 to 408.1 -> 1.42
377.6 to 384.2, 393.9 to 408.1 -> 1.55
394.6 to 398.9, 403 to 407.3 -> 1.38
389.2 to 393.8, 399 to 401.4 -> 1.44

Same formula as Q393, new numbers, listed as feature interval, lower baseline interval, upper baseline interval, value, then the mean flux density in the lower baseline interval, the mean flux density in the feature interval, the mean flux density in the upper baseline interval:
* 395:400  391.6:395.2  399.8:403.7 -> 0.462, 19.7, 21.1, 26.8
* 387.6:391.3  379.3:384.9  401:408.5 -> 0.109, 16.8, 19.3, 26.4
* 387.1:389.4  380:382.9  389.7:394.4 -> 0.126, 17.8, 18.1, 19.9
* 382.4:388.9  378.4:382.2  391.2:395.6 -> 0.514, 18.1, 17.5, 20.2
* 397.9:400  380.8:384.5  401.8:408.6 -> -0.184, 16.3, 25.5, 26.2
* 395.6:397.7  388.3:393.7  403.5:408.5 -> 0.589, 19.7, 16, 26.4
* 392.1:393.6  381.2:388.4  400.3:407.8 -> 0.328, 17.6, 16.6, 26.5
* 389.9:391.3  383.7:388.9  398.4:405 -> 0.031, 18.5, 20.3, 26.6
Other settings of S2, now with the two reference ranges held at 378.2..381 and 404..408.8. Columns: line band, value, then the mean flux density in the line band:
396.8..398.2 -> 0.32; 17.7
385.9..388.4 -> 0.09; 18.9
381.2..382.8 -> 0.12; 17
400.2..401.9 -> -0.12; 27.7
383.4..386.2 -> 0.13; 17.6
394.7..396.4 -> 0.11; 20.9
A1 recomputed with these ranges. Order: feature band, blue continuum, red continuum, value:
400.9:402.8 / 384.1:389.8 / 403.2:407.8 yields -0.10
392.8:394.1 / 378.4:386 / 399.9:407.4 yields 0.45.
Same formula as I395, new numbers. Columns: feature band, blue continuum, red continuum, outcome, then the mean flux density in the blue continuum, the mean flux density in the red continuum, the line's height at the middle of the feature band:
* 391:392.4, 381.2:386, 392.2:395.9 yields -0.46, 16.8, 18.7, 18.3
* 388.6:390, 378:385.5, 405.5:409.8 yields 0.04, 17.4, 26.4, 20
